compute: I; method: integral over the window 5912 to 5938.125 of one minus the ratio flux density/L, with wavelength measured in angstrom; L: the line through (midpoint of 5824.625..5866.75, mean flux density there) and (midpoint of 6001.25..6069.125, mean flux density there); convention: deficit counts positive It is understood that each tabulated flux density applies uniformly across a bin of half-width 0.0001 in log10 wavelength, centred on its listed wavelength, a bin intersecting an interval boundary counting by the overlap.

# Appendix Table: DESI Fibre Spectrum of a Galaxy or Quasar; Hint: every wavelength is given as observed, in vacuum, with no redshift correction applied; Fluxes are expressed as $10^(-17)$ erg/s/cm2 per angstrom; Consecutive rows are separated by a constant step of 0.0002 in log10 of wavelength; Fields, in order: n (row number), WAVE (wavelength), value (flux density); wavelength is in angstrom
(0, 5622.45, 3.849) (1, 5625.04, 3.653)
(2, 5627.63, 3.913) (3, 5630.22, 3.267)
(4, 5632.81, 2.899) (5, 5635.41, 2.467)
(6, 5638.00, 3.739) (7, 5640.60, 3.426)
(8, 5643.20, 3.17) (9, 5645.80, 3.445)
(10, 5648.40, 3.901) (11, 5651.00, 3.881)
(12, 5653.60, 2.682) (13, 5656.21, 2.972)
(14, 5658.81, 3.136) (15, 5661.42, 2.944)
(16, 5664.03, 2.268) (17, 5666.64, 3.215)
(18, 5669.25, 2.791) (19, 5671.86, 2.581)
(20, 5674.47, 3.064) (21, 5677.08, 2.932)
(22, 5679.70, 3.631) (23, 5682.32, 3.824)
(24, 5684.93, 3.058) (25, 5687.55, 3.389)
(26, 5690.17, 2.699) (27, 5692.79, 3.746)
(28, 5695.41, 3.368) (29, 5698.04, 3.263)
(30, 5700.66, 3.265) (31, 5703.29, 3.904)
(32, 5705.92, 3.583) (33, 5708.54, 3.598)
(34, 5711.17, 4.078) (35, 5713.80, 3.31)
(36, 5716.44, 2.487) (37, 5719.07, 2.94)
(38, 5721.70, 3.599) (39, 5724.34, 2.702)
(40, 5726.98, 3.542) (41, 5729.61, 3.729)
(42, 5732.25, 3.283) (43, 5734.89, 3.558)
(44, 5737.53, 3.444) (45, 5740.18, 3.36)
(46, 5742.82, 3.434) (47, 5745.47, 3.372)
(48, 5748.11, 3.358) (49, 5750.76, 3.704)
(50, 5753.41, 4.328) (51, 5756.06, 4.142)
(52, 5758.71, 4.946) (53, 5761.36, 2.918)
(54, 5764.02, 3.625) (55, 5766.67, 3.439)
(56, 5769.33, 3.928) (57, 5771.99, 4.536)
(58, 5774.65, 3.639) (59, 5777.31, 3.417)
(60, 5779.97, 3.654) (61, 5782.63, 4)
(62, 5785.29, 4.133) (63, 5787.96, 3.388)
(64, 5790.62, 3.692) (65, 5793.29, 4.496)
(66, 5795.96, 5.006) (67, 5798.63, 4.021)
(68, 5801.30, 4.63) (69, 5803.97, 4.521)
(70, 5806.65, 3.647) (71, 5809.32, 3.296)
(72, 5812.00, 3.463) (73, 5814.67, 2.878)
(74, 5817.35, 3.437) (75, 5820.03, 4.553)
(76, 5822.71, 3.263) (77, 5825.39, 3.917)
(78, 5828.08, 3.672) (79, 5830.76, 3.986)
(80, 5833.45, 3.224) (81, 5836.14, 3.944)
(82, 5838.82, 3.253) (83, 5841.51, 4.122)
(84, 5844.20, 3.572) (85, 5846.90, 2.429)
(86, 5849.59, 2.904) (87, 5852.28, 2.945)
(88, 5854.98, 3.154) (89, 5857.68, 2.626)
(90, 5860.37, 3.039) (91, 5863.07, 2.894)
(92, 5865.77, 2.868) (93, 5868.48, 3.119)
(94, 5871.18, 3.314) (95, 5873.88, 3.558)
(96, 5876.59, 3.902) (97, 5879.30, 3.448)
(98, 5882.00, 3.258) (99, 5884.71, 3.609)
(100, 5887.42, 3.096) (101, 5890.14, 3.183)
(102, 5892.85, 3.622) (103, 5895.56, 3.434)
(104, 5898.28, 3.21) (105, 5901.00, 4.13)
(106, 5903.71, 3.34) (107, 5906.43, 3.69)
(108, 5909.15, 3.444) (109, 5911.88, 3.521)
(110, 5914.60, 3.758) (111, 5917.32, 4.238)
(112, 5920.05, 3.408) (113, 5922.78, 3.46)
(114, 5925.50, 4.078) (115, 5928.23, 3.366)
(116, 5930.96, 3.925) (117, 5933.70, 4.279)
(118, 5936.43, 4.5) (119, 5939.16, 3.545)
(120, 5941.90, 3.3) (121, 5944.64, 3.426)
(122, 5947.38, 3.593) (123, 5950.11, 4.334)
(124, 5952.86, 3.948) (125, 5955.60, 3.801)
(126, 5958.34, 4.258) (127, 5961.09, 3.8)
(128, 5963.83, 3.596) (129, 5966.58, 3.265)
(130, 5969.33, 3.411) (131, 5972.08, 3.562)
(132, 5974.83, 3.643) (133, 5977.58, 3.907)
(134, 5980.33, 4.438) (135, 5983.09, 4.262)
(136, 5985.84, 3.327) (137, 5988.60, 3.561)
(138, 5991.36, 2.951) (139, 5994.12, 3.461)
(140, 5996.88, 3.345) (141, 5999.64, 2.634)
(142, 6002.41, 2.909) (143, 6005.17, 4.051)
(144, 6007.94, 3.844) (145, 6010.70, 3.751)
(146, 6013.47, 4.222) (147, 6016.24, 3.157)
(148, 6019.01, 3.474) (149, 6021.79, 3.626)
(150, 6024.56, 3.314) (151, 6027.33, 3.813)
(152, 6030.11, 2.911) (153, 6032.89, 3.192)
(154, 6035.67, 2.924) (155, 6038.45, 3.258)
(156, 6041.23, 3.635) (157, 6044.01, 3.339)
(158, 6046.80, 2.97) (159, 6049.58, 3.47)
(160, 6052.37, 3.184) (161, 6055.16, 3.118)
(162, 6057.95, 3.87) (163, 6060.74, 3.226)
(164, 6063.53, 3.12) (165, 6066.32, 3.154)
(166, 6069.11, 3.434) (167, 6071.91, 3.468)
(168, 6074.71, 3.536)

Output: -4.23 angstrom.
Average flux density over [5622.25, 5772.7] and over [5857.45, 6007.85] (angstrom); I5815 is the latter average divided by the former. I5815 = 1.05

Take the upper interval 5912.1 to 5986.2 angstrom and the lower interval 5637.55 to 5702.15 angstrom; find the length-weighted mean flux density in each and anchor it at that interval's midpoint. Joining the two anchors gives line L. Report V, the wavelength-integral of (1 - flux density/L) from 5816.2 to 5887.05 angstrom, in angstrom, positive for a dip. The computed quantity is 4.12 angstrom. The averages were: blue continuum 3.21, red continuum 3.8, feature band 3.38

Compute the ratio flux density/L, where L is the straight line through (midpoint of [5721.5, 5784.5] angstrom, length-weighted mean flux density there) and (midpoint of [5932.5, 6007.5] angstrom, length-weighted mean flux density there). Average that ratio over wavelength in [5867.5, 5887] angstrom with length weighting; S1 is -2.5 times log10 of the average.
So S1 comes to 0.066 mag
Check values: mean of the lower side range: 3.66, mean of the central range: 3.45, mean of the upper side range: 3.67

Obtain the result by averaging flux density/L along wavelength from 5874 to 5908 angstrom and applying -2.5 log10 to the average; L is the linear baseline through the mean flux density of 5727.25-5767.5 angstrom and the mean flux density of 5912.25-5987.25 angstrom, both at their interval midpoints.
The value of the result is 0.08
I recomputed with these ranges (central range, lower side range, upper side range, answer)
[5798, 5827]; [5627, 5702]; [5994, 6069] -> -4.5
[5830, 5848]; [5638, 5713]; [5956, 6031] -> -0.3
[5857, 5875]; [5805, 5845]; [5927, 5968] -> 3.0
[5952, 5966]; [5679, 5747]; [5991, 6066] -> -2.0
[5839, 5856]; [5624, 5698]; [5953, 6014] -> 1.3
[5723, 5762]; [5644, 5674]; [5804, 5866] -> -4.6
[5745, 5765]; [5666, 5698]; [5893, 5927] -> -2.9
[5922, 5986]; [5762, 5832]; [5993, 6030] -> -3.9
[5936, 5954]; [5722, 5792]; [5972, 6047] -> -1.2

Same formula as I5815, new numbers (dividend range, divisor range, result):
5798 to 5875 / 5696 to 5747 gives 1.02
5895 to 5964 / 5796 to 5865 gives 1.07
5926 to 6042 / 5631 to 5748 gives 1.10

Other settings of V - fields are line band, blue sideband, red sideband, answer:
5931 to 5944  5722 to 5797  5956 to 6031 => -0.9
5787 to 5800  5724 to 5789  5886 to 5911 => -1.9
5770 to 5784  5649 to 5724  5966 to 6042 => -2.4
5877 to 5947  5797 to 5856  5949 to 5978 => 1.6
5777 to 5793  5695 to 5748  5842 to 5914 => -2.1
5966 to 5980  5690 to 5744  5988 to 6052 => -1.1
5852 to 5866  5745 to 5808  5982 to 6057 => 3.1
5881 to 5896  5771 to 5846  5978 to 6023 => 1.4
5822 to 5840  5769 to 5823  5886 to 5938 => 1.0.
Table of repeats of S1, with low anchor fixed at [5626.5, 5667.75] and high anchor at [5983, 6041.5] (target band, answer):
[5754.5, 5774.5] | -0.196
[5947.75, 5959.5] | -0.194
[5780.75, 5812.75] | -0.220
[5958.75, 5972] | -0.058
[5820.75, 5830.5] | -0.127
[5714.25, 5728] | 0.065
